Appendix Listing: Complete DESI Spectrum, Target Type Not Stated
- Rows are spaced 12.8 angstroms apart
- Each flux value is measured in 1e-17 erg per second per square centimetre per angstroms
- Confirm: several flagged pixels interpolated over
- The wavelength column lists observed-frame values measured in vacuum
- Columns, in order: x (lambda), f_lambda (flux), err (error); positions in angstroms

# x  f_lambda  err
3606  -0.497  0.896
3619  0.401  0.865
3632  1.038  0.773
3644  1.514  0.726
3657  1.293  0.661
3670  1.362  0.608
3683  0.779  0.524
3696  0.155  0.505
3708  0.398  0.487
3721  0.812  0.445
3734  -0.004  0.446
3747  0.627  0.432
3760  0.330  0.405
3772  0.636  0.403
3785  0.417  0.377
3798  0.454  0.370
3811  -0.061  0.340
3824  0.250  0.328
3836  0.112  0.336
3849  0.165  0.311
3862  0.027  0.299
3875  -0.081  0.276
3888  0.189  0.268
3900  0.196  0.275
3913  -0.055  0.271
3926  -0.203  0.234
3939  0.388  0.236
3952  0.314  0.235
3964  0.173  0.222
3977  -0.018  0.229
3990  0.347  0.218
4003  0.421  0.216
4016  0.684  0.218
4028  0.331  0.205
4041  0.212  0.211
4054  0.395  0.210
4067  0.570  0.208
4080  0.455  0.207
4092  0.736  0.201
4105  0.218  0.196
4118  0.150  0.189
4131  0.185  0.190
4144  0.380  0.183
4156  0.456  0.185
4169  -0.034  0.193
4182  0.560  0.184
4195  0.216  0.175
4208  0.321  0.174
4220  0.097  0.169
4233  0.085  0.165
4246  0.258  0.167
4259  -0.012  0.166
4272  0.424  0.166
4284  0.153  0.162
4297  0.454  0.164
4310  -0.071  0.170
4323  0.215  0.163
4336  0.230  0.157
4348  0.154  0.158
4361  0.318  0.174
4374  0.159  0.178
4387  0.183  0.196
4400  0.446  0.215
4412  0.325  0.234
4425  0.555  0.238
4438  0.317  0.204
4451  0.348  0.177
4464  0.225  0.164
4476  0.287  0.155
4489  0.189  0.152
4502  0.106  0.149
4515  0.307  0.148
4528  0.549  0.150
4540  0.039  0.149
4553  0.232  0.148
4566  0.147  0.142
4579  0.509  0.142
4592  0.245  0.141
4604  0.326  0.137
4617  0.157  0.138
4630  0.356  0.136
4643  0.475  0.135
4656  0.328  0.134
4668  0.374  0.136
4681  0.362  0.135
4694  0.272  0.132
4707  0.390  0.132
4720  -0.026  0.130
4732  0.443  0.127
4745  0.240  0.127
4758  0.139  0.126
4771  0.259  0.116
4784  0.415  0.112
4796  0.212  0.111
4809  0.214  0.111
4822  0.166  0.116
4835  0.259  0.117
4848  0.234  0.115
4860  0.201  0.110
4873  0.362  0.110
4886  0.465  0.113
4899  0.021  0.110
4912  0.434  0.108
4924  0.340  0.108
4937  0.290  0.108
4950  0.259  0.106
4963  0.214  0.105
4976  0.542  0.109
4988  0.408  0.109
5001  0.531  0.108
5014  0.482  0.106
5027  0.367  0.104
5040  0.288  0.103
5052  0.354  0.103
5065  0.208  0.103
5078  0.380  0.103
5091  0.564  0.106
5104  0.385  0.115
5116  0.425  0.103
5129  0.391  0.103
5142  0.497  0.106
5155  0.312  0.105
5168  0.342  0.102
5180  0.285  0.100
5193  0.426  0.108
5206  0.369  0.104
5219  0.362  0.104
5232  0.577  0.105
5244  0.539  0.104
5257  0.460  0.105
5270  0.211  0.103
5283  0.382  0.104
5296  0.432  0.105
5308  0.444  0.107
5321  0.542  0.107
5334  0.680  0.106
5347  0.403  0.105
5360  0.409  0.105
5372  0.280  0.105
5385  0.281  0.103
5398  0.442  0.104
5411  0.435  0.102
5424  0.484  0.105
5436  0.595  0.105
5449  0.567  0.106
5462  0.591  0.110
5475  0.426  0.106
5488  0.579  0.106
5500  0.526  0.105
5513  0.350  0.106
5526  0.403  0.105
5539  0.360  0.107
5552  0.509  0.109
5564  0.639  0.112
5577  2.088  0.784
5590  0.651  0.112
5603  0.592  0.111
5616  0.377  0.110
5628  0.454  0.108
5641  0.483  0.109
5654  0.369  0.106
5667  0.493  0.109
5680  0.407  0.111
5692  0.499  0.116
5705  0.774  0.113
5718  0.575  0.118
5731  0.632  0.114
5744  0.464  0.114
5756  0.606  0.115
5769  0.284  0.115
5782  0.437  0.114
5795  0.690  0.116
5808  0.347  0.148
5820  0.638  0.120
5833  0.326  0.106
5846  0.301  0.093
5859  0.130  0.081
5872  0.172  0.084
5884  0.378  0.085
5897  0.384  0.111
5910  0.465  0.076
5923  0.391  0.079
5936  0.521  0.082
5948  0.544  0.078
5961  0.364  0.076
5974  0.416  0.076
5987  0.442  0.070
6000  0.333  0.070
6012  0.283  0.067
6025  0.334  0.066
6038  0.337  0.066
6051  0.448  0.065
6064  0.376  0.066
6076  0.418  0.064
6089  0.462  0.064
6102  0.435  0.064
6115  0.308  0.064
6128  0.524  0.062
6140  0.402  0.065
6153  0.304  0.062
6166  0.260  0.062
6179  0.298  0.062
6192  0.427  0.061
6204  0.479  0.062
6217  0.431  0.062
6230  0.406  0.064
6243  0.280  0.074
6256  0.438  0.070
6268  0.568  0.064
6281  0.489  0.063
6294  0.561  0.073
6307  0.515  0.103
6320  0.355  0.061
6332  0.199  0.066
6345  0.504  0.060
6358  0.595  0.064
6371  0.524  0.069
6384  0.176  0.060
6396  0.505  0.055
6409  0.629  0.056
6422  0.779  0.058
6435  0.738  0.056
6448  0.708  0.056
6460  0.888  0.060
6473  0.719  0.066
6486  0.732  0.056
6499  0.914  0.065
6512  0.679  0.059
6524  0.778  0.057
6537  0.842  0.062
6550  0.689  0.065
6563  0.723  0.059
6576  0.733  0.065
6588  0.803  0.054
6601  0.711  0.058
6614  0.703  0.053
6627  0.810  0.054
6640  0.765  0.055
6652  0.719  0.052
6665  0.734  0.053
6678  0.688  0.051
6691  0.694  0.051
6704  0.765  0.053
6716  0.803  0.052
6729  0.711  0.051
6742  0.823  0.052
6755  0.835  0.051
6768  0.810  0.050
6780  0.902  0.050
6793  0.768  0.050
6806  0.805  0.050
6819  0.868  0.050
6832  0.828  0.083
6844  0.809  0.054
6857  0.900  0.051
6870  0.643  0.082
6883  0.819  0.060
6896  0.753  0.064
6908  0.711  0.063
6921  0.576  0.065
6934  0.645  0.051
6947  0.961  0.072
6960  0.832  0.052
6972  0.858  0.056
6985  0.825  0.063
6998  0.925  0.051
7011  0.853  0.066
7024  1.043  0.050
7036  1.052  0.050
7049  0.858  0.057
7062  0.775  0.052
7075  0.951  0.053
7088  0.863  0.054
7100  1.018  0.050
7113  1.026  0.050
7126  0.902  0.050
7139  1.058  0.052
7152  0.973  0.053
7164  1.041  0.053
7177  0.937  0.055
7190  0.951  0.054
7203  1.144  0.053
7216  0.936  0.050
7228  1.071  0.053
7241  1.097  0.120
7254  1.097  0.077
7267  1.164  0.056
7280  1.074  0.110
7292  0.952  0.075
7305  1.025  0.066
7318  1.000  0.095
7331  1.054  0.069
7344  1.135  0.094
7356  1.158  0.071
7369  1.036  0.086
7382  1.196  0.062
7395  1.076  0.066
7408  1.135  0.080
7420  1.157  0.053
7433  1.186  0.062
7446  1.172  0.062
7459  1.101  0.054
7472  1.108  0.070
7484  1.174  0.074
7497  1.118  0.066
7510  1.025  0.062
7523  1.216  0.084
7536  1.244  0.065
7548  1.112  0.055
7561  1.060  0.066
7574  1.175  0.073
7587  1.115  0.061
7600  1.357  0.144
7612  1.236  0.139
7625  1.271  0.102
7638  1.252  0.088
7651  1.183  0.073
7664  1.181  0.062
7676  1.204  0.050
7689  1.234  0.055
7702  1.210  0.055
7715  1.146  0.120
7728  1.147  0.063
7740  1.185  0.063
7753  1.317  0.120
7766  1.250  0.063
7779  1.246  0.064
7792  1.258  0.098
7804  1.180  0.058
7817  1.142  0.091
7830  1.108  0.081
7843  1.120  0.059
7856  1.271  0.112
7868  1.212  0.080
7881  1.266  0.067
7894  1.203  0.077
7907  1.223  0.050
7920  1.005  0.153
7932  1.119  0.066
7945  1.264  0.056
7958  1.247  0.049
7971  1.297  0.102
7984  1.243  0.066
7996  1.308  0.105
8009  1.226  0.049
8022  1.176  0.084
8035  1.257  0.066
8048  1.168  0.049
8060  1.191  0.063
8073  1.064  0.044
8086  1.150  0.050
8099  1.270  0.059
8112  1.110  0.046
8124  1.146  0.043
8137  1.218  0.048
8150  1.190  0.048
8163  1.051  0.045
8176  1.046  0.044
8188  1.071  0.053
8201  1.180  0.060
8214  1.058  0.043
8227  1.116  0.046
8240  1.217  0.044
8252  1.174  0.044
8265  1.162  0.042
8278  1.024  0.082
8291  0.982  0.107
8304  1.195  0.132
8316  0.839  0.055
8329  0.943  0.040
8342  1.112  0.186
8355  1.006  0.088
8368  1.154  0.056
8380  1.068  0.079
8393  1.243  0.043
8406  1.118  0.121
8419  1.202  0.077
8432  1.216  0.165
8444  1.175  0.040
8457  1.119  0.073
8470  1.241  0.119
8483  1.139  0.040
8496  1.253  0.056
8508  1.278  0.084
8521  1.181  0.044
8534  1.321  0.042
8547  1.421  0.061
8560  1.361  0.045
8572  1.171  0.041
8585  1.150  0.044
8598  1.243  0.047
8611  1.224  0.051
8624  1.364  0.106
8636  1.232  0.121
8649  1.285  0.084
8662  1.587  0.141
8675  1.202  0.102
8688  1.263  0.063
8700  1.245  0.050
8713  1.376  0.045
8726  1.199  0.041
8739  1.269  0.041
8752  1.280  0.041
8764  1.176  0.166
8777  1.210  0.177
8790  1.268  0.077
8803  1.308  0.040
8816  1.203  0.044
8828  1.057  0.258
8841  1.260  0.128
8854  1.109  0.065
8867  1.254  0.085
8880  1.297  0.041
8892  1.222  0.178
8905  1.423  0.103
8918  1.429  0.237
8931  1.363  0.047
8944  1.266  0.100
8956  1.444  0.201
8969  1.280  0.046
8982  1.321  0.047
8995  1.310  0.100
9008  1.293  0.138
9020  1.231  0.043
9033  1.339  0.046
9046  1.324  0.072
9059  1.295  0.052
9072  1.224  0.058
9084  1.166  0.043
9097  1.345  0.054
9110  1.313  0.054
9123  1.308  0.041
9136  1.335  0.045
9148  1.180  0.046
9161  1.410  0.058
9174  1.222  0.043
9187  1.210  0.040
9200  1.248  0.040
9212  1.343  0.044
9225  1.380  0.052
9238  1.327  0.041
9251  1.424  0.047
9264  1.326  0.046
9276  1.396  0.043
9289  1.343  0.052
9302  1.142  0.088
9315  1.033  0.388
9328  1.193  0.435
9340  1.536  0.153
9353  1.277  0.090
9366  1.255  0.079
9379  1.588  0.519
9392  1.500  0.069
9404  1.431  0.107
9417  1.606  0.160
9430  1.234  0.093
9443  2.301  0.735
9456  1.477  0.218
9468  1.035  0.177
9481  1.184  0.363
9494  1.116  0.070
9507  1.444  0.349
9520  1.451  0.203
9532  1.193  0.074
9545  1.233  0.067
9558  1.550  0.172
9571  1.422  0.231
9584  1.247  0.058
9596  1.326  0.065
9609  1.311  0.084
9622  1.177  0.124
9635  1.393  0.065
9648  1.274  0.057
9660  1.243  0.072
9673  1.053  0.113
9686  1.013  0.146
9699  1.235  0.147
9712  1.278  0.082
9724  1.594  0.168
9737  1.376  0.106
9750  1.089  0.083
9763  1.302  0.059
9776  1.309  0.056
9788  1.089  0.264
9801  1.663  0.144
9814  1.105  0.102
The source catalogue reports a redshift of 0.609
